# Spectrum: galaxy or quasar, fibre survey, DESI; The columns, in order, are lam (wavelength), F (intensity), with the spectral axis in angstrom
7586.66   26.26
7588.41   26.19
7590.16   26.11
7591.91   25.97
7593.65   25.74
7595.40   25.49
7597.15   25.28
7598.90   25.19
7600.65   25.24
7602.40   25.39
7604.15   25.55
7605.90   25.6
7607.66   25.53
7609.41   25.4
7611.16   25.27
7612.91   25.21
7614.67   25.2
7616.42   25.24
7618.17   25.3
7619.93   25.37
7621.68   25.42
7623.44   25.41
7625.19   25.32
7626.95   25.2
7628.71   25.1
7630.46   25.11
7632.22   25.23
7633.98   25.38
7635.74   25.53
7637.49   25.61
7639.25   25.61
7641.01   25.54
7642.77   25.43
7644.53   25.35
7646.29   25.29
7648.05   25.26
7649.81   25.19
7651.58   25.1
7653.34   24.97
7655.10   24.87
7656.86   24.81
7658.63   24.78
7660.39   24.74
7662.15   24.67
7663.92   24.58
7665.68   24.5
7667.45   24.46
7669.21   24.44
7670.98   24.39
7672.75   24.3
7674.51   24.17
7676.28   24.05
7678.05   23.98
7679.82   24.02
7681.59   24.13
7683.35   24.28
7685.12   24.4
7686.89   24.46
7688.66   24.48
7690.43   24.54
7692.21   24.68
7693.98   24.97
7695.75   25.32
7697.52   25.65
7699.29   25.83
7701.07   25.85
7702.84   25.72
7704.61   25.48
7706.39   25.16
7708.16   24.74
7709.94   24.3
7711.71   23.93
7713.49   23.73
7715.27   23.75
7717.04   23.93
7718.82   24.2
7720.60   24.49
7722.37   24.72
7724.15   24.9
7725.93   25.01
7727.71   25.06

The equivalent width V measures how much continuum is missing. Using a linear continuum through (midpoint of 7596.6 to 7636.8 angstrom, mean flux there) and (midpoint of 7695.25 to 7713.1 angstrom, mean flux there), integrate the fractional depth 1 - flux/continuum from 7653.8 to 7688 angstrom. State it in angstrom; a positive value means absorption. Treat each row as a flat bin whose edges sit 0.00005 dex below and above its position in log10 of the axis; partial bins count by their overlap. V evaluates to 1.1 angstrom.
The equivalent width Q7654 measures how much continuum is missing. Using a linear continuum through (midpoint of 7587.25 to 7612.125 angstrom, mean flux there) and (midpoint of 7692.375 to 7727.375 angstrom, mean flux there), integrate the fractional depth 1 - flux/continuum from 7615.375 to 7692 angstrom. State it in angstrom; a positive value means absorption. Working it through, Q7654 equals 1.0 angstrom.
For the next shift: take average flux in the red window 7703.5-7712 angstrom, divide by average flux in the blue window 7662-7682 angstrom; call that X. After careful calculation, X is 1.0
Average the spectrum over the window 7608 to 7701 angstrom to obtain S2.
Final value 25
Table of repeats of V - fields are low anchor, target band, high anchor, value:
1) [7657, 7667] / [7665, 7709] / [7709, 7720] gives -0.7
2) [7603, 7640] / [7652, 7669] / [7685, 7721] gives 0.2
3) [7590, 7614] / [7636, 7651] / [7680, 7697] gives -0.2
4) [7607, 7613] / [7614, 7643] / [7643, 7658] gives -0.1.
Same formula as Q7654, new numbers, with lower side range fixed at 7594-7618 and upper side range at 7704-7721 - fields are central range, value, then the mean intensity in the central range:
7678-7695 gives 0.11 angstrom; 24.4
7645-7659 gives -0.08 angstrom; 25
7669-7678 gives 0.18 angstrom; 24.2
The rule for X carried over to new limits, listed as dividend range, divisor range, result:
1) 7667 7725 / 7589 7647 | 0.97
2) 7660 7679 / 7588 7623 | 0.96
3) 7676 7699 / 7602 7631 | 0.97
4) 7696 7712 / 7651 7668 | 1.02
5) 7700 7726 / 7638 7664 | 0.98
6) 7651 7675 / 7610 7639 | 0.97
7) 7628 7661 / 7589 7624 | 0.99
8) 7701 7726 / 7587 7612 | 0.96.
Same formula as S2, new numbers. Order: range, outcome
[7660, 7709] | 24.7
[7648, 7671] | 24.8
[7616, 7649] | 25.4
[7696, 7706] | 25.7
